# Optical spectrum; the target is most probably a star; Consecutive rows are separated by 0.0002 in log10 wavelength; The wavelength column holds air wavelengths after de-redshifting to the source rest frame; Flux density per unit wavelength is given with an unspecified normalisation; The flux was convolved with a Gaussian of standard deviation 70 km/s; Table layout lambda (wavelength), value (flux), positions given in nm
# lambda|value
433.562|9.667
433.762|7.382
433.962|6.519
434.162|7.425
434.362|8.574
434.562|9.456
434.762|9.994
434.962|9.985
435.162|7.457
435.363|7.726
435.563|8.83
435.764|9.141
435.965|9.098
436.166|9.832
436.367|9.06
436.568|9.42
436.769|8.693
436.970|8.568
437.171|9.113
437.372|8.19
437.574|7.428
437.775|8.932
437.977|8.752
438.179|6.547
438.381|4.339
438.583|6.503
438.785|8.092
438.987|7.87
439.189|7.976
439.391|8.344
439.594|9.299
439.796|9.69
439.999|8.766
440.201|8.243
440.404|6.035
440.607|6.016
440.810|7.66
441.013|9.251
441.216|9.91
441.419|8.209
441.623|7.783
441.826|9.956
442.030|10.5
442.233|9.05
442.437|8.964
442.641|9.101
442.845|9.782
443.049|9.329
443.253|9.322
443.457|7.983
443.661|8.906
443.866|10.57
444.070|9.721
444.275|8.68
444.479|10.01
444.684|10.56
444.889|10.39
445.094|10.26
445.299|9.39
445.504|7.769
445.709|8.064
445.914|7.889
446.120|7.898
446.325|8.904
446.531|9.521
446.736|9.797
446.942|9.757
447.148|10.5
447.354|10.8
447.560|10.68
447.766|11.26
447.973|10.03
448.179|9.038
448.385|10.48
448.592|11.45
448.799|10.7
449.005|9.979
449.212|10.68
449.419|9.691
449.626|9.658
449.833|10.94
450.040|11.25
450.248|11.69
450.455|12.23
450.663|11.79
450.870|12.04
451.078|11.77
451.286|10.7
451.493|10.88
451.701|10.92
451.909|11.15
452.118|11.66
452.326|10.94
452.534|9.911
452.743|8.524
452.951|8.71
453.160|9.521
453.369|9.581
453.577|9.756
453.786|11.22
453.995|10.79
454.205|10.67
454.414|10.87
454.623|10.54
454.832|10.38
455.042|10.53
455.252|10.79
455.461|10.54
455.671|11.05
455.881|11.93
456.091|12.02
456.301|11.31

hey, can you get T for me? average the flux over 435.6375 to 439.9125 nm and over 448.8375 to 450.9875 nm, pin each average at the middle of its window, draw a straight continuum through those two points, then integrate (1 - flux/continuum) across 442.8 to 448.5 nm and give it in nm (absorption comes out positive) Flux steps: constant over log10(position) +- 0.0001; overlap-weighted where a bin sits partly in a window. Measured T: 0.287 nm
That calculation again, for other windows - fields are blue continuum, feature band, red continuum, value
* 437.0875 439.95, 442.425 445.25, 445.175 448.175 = -0.201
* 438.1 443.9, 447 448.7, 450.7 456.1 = -0.152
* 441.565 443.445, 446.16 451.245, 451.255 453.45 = -0.361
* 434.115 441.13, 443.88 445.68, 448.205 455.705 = -0.022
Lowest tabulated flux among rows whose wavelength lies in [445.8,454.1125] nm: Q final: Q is 7.889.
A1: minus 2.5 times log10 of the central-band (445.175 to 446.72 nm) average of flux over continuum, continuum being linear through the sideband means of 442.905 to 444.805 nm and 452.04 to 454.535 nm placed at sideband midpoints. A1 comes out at 0.123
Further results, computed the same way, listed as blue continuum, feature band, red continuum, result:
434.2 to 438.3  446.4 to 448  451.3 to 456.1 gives -0.05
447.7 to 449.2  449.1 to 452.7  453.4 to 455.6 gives -0.05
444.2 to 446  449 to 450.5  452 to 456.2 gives -0.09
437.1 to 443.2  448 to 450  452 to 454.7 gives -0.08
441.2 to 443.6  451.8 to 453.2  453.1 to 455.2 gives 0.02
